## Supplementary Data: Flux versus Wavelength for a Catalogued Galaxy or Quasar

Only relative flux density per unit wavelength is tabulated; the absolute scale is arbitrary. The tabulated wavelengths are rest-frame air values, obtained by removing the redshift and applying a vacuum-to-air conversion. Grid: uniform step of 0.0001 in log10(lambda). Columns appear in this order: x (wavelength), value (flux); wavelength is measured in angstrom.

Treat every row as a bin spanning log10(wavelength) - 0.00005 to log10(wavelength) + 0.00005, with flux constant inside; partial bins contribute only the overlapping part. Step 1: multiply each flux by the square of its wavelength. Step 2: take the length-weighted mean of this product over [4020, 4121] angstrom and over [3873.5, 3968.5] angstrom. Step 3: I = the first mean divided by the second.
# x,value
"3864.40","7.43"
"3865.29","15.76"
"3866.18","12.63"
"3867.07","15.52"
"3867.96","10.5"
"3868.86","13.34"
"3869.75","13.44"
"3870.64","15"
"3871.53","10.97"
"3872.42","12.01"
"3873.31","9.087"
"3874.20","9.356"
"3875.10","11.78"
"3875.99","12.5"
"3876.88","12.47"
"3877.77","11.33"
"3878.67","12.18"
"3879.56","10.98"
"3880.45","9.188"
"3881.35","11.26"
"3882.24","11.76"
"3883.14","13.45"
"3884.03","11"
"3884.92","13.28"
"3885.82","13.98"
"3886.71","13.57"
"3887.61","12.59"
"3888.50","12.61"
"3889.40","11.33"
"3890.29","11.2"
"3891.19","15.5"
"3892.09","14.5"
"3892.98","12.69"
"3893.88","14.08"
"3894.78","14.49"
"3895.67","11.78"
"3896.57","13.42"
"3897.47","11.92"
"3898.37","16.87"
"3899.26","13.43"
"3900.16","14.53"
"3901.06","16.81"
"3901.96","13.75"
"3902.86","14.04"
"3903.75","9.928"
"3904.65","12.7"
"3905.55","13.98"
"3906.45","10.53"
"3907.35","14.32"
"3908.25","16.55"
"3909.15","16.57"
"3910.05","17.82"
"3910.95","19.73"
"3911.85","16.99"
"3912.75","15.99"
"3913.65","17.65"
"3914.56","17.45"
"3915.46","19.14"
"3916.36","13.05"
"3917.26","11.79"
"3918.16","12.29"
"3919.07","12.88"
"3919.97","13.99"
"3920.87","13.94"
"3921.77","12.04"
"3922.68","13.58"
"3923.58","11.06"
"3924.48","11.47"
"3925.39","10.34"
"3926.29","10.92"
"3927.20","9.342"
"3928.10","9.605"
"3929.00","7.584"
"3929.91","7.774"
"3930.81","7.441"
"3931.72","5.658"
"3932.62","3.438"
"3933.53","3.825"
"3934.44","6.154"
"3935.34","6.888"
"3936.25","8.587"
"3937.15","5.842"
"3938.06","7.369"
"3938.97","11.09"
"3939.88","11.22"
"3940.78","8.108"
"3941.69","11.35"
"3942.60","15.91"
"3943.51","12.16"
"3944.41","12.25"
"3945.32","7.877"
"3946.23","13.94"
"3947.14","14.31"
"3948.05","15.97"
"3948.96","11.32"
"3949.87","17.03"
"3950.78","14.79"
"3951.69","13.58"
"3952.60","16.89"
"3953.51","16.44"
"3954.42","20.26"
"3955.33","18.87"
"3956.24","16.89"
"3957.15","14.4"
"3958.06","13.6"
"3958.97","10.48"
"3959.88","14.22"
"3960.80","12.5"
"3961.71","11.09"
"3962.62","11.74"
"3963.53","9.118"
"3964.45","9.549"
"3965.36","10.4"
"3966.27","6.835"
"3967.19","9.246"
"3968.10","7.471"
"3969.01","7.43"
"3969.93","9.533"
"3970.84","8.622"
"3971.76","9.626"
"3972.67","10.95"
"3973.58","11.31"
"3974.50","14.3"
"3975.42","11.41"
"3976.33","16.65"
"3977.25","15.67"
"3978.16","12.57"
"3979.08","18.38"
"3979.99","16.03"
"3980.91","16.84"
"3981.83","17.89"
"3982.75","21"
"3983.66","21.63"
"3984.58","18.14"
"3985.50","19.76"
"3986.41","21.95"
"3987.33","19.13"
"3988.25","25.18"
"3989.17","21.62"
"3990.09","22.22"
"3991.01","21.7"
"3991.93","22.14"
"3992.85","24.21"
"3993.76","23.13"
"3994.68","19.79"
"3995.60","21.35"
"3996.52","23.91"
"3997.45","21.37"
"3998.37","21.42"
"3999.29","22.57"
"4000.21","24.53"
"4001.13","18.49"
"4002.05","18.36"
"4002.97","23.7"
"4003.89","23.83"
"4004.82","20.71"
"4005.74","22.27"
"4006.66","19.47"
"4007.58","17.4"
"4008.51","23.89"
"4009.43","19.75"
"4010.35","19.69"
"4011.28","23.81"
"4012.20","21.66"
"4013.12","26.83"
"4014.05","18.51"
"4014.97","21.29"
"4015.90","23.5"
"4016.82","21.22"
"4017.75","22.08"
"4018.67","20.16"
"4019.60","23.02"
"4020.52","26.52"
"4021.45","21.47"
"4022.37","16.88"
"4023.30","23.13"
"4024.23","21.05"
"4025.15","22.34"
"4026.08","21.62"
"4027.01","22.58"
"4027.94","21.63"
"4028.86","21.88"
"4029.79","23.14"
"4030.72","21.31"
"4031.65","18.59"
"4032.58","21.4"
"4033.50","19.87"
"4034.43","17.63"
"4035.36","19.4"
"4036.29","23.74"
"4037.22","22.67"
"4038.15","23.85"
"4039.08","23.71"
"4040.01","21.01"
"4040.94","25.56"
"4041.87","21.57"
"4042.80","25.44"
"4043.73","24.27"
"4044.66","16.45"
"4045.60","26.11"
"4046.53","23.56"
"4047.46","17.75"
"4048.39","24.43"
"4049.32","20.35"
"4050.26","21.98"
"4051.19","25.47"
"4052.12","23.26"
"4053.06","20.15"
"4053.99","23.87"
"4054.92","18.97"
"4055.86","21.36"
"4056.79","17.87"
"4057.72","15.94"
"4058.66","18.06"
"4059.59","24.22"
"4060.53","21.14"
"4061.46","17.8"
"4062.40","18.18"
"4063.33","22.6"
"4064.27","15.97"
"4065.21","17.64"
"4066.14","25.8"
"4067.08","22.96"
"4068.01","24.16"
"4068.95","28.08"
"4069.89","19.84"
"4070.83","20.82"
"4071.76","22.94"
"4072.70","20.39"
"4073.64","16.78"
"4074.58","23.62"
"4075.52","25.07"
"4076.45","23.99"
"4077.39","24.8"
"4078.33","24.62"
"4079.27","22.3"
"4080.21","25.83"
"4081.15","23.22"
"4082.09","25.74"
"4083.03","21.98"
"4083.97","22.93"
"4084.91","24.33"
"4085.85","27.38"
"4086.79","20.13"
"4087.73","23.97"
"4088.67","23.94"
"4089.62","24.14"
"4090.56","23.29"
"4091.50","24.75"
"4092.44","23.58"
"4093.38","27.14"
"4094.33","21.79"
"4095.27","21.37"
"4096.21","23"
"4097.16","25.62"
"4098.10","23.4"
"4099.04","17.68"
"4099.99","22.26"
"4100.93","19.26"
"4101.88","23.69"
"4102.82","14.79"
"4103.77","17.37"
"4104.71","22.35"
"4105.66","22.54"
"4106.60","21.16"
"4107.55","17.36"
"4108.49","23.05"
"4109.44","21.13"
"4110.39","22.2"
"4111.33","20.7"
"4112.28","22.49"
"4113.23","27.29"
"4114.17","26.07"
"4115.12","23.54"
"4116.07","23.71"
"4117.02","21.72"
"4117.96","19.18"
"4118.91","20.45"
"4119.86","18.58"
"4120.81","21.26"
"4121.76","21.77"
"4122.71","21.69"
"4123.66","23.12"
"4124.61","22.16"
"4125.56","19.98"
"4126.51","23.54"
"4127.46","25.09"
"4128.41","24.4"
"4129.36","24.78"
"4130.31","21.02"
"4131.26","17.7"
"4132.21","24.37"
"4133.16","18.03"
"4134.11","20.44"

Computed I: 1.9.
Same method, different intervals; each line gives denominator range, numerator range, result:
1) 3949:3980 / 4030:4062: 1.74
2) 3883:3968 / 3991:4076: 1.83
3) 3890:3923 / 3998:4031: 1.59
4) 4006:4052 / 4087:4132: 1.05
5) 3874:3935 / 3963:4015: 1.50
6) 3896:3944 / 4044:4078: 1.91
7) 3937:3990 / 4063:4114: 1.72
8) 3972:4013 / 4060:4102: 1.19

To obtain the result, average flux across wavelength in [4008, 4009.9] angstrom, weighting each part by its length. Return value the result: 21.7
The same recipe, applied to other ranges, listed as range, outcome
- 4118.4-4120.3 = 19.5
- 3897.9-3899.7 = 15.2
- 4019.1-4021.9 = 23.6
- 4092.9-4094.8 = 24.4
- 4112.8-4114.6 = 26.8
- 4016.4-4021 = 22.6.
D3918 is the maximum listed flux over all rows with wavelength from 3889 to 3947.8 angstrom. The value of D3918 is 19.73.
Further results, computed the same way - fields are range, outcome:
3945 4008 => 25.18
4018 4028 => 26.52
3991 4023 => 26.83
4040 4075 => 28.08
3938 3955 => 20.26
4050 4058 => 25.47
